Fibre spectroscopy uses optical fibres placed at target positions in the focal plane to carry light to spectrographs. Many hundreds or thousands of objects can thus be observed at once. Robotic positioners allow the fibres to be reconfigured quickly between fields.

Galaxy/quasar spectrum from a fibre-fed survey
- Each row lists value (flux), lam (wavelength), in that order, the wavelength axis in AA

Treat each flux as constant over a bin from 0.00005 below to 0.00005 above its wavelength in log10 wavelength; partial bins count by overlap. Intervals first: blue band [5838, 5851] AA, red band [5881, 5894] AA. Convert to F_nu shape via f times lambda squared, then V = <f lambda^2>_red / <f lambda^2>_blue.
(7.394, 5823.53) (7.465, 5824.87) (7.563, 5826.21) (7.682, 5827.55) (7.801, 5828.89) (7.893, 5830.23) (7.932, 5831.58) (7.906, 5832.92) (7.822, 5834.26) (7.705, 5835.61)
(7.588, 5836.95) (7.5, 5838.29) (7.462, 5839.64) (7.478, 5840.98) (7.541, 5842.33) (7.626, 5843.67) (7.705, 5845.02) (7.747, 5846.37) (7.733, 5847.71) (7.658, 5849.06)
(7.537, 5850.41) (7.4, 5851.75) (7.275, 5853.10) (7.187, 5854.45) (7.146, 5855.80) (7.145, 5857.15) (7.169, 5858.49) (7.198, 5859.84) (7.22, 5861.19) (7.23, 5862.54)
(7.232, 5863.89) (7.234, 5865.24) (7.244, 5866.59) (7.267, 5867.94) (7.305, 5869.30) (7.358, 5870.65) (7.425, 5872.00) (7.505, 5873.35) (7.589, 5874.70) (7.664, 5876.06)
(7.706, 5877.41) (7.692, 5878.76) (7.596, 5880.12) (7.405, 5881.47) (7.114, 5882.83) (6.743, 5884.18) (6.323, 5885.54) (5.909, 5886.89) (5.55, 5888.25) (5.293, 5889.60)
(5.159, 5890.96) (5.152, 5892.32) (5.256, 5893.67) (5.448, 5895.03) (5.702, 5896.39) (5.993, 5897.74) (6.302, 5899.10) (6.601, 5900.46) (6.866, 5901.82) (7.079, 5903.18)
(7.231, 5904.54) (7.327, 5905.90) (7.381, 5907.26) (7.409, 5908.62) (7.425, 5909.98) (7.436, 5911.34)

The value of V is 0.80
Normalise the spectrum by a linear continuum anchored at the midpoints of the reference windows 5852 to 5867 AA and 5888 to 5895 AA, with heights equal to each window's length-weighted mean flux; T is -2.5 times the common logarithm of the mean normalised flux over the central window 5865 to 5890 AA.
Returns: -0.15 mag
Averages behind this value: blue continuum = 7.21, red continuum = 5.28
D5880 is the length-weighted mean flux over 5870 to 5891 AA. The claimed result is 6.93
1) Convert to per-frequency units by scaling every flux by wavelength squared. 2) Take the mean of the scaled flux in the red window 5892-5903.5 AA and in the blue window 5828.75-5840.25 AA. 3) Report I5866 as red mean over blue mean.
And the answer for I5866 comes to 0.80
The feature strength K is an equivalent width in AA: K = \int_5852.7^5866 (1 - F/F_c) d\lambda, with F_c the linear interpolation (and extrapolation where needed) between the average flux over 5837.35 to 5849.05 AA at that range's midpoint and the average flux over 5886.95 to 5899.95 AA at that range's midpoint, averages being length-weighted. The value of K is -0.5 AA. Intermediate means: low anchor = 7.6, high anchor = 5.57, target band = 7.2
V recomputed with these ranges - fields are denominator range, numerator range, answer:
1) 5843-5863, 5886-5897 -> 0.75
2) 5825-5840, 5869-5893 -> 0.90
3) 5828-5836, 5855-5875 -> 0.94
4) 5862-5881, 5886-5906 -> 0.82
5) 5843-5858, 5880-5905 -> 0.84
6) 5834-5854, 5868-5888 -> 0.96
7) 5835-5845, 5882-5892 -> 0.81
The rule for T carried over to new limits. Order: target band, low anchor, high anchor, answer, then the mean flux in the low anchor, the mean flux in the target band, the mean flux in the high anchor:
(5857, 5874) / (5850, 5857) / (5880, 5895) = -0.07 mag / 7.29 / 7.28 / 6.05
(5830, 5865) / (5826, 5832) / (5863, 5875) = 0.01 mag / 7.78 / 7.49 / 7.34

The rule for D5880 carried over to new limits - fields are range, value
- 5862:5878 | 7.4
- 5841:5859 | 7.45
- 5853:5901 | 6.78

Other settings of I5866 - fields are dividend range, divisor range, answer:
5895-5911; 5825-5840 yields 0.90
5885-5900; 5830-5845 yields 0.75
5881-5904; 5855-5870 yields 0.85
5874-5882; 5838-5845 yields 1.02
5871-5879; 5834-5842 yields 1.01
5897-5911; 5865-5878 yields 0.95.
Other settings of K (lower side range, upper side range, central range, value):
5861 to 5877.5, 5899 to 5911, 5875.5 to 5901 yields 3.2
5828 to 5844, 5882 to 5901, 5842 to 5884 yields -3.7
